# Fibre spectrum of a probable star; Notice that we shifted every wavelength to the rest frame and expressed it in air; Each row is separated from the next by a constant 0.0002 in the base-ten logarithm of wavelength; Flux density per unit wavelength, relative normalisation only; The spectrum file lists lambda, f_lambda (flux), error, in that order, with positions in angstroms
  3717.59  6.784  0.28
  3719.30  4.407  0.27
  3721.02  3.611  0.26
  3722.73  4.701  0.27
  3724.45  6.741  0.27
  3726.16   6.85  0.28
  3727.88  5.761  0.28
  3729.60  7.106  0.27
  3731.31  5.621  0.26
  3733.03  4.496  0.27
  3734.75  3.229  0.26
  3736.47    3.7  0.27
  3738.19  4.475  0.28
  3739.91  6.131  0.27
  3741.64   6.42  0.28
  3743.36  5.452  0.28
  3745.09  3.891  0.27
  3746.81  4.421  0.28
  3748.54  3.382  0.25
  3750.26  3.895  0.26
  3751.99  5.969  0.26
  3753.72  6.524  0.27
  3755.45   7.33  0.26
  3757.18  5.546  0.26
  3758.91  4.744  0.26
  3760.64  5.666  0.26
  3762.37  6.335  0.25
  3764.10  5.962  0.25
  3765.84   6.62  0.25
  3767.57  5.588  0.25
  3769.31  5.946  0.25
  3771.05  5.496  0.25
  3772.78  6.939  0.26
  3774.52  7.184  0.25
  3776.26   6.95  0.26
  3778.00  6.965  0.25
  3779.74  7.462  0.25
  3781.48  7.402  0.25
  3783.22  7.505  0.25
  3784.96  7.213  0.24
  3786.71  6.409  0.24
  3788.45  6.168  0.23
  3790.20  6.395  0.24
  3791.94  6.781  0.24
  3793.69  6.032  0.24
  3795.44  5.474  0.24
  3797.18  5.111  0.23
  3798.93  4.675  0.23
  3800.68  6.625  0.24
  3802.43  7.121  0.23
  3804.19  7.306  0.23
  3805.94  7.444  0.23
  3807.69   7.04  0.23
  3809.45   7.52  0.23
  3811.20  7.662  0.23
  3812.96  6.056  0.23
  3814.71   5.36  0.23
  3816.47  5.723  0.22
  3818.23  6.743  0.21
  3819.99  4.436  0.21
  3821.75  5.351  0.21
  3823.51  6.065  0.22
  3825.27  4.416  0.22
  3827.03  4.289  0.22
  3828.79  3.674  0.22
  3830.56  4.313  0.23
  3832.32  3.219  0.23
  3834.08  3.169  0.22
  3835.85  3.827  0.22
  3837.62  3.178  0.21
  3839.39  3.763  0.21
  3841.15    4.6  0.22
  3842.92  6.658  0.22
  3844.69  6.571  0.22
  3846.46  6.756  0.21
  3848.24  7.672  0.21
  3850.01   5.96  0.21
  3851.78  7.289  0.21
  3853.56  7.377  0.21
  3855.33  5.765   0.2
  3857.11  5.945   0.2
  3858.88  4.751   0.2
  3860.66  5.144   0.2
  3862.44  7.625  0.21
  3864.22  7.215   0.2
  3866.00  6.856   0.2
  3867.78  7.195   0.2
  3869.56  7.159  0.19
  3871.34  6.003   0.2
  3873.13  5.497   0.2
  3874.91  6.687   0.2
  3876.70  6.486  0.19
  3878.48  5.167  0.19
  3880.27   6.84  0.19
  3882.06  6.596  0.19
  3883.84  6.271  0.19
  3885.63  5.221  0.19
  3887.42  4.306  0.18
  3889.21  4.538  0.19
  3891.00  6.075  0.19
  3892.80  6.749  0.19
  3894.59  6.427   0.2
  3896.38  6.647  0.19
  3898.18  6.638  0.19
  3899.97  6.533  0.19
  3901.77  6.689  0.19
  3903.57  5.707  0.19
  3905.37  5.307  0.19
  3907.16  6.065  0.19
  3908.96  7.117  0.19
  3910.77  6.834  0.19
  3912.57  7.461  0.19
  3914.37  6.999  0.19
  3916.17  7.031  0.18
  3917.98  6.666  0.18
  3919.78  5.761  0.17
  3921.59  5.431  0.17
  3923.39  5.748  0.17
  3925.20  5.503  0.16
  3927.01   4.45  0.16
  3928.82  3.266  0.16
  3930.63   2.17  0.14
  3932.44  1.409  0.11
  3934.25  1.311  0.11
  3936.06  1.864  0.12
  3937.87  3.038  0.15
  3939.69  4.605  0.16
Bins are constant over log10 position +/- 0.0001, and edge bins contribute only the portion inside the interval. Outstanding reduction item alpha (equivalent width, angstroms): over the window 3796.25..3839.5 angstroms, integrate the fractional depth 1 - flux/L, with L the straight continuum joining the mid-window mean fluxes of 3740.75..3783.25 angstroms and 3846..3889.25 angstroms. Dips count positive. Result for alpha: 5.2 angstroms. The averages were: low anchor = 5.96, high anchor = 6.28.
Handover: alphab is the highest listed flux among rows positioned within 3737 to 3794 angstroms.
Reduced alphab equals 7.505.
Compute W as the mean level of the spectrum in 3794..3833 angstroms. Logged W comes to 5.73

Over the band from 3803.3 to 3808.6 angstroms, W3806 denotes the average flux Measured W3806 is 7.25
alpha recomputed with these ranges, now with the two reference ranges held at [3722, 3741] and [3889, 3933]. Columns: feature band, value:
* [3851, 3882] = -4.04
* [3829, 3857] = 1.51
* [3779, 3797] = -3.69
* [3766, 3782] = -3.46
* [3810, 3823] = -0.92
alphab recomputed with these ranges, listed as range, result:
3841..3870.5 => 7.672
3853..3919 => 7.625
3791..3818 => 7.662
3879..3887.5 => 6.84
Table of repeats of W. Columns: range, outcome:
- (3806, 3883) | 5.83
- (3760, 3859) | 5.97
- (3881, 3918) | 6.27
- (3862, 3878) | 6.68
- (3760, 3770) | 6.03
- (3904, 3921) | 6.54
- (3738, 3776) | 5.67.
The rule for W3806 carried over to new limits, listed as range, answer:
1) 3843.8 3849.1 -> 6.99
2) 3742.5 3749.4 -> 4.29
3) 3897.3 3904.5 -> 6.38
